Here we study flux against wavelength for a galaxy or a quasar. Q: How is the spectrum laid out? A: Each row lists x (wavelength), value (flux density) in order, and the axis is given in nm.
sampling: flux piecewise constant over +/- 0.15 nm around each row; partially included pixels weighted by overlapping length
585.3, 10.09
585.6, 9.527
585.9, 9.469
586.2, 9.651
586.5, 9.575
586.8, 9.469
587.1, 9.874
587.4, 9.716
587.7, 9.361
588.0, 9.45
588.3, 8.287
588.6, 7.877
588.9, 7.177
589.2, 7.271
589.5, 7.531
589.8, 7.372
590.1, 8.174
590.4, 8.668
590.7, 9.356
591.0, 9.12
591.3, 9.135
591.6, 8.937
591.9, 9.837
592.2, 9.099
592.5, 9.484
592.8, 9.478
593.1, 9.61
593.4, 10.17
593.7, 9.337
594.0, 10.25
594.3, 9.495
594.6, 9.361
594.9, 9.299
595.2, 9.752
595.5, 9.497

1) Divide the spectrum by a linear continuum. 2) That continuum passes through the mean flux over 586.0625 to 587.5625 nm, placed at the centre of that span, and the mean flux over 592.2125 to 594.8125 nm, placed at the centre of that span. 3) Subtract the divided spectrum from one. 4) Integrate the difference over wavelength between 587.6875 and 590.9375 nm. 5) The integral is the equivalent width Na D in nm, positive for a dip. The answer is 0.48 nm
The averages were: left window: 9.65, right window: 9.61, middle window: 8.21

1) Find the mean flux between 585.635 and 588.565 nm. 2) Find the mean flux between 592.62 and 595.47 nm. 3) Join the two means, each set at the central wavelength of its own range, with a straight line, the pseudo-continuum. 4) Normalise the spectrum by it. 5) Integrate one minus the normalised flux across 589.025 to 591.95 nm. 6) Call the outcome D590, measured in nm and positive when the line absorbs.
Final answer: 0.31 nm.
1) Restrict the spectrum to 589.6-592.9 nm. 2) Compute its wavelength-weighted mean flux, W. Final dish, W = 8.94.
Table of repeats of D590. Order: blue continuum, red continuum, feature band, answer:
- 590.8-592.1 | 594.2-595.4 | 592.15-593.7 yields -0.04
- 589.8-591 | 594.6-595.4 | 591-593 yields -0.09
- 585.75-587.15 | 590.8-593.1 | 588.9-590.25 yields 0.27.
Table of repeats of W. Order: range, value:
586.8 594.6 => 8.98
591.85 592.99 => 9.45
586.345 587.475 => 9.65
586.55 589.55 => 8.67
